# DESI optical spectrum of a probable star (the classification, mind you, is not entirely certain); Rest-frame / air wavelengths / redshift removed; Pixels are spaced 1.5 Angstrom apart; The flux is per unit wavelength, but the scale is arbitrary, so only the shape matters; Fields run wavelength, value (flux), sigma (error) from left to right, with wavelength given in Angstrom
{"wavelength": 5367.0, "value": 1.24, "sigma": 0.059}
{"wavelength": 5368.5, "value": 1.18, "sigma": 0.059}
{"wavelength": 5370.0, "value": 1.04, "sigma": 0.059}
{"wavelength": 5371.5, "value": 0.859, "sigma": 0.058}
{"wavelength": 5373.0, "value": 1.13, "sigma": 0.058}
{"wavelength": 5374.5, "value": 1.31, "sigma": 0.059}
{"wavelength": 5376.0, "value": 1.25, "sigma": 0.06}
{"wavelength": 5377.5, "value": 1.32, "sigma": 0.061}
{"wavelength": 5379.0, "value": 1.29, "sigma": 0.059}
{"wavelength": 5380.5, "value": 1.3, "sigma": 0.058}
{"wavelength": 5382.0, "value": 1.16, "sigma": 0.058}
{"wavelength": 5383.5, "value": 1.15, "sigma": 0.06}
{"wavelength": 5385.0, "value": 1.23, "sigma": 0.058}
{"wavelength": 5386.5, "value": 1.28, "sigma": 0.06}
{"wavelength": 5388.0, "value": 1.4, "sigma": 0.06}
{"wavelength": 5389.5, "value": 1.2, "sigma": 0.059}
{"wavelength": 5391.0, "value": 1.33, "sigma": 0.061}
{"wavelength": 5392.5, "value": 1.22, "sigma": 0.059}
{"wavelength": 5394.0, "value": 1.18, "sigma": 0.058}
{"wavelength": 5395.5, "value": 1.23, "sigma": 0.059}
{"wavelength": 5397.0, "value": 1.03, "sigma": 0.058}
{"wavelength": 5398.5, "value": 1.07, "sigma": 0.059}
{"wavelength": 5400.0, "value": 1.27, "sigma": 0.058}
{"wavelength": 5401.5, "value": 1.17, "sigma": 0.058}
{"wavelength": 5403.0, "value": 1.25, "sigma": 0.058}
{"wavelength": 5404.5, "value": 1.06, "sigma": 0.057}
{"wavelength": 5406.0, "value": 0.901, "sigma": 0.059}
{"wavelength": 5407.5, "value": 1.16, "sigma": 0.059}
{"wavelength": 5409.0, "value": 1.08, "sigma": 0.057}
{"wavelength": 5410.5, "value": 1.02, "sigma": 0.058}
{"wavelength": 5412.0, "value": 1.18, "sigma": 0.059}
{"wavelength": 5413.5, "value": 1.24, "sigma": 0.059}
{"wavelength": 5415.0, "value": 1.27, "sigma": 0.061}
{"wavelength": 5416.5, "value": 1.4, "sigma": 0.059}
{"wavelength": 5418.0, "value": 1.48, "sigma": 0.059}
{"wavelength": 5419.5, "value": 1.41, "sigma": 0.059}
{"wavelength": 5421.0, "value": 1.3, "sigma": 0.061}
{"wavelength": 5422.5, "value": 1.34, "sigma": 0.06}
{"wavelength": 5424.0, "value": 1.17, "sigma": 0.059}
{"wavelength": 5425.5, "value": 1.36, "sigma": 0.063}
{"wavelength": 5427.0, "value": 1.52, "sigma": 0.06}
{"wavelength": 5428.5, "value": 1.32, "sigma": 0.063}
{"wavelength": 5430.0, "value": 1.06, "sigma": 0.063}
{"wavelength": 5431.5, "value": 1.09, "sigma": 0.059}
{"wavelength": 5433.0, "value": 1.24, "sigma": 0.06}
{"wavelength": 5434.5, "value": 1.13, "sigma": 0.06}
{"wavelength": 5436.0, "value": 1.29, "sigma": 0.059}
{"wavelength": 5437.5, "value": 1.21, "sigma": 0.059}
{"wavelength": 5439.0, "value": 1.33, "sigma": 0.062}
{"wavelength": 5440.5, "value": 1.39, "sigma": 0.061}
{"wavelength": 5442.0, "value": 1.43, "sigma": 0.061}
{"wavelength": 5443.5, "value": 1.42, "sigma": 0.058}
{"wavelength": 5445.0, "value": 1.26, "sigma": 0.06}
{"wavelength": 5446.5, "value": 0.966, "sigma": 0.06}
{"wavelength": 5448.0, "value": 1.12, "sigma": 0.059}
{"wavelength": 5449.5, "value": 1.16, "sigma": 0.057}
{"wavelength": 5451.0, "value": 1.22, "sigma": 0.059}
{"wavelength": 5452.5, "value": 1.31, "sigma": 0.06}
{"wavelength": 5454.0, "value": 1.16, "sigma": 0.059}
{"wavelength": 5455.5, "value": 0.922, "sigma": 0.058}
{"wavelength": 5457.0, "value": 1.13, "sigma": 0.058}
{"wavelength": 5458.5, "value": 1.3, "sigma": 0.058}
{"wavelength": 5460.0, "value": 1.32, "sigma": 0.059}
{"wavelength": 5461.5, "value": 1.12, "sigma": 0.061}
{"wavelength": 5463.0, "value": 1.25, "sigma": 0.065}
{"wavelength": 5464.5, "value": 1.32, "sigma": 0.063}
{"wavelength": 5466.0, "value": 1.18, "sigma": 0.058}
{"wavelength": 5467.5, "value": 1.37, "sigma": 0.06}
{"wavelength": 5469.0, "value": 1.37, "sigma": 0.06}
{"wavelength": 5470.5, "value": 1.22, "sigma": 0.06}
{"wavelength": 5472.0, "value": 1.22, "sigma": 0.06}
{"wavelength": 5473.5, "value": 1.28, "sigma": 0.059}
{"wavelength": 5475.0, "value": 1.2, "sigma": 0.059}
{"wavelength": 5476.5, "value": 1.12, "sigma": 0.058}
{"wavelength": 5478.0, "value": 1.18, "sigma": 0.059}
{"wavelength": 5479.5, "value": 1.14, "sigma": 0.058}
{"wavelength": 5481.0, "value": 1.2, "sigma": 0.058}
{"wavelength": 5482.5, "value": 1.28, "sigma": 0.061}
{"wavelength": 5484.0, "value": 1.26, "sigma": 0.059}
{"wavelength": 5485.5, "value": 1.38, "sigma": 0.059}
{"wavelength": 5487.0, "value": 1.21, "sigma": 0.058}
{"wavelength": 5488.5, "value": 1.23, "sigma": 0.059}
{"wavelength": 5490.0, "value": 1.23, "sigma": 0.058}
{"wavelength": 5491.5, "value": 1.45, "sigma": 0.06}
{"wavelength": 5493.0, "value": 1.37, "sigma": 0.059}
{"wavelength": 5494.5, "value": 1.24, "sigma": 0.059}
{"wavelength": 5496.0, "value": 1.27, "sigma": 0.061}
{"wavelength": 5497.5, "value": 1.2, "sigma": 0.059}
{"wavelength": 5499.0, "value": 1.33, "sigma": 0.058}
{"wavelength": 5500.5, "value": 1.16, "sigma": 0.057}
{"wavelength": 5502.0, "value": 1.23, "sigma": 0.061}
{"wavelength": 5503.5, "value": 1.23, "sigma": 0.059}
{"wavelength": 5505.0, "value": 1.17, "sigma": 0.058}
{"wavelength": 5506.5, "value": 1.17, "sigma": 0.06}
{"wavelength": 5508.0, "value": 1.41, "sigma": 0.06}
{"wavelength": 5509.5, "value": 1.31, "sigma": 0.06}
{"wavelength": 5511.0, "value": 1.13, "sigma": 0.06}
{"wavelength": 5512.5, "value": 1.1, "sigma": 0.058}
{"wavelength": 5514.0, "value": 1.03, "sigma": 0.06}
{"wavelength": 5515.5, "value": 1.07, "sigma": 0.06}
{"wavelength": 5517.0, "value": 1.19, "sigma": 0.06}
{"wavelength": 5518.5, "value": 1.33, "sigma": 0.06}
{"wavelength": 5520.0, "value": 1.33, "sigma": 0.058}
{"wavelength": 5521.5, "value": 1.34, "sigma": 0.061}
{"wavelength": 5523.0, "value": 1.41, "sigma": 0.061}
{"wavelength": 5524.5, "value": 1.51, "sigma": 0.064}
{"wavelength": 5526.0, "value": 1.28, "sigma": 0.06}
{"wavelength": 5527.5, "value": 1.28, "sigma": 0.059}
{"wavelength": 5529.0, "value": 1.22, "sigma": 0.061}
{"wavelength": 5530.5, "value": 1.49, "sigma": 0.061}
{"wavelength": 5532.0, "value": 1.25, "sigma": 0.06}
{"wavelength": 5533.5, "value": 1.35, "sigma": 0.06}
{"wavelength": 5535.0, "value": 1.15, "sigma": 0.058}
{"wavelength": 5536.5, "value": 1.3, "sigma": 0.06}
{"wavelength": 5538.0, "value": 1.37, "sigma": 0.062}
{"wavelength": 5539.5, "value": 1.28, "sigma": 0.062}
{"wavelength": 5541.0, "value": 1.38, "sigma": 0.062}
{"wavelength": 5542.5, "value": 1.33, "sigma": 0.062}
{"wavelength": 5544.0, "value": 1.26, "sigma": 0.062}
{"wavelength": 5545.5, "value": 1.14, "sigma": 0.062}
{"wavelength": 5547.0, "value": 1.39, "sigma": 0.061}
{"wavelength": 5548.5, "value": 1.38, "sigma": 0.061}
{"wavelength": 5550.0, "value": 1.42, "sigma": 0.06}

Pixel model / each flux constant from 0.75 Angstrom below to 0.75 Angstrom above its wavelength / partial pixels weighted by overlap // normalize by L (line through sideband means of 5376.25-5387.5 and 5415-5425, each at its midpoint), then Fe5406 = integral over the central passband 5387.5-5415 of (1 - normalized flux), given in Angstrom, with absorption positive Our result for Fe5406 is 2.76 Angstrom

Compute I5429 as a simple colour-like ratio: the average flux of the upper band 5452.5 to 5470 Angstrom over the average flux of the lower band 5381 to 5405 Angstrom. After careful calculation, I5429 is 1.02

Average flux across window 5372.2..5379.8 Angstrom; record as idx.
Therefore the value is 1.26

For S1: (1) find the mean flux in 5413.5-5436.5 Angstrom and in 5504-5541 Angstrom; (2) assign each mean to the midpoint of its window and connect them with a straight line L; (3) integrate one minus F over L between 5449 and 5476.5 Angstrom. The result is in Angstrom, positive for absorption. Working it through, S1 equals 1.29 Angstrom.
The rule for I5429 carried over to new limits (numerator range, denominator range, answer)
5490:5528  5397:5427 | 1.03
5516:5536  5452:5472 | 1.07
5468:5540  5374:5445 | 1.01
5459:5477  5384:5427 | 1.02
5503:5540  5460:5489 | 1.02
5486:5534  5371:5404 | 1.04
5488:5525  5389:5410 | 1.09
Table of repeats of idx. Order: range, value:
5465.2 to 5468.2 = 1.27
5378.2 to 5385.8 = 1.23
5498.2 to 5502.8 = 1.24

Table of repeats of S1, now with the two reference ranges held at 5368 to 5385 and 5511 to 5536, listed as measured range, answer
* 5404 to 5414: 0.9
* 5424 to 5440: -0.5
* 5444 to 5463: 0.8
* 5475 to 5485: 0.3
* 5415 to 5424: -1.1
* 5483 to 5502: -0.4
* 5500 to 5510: 0.1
